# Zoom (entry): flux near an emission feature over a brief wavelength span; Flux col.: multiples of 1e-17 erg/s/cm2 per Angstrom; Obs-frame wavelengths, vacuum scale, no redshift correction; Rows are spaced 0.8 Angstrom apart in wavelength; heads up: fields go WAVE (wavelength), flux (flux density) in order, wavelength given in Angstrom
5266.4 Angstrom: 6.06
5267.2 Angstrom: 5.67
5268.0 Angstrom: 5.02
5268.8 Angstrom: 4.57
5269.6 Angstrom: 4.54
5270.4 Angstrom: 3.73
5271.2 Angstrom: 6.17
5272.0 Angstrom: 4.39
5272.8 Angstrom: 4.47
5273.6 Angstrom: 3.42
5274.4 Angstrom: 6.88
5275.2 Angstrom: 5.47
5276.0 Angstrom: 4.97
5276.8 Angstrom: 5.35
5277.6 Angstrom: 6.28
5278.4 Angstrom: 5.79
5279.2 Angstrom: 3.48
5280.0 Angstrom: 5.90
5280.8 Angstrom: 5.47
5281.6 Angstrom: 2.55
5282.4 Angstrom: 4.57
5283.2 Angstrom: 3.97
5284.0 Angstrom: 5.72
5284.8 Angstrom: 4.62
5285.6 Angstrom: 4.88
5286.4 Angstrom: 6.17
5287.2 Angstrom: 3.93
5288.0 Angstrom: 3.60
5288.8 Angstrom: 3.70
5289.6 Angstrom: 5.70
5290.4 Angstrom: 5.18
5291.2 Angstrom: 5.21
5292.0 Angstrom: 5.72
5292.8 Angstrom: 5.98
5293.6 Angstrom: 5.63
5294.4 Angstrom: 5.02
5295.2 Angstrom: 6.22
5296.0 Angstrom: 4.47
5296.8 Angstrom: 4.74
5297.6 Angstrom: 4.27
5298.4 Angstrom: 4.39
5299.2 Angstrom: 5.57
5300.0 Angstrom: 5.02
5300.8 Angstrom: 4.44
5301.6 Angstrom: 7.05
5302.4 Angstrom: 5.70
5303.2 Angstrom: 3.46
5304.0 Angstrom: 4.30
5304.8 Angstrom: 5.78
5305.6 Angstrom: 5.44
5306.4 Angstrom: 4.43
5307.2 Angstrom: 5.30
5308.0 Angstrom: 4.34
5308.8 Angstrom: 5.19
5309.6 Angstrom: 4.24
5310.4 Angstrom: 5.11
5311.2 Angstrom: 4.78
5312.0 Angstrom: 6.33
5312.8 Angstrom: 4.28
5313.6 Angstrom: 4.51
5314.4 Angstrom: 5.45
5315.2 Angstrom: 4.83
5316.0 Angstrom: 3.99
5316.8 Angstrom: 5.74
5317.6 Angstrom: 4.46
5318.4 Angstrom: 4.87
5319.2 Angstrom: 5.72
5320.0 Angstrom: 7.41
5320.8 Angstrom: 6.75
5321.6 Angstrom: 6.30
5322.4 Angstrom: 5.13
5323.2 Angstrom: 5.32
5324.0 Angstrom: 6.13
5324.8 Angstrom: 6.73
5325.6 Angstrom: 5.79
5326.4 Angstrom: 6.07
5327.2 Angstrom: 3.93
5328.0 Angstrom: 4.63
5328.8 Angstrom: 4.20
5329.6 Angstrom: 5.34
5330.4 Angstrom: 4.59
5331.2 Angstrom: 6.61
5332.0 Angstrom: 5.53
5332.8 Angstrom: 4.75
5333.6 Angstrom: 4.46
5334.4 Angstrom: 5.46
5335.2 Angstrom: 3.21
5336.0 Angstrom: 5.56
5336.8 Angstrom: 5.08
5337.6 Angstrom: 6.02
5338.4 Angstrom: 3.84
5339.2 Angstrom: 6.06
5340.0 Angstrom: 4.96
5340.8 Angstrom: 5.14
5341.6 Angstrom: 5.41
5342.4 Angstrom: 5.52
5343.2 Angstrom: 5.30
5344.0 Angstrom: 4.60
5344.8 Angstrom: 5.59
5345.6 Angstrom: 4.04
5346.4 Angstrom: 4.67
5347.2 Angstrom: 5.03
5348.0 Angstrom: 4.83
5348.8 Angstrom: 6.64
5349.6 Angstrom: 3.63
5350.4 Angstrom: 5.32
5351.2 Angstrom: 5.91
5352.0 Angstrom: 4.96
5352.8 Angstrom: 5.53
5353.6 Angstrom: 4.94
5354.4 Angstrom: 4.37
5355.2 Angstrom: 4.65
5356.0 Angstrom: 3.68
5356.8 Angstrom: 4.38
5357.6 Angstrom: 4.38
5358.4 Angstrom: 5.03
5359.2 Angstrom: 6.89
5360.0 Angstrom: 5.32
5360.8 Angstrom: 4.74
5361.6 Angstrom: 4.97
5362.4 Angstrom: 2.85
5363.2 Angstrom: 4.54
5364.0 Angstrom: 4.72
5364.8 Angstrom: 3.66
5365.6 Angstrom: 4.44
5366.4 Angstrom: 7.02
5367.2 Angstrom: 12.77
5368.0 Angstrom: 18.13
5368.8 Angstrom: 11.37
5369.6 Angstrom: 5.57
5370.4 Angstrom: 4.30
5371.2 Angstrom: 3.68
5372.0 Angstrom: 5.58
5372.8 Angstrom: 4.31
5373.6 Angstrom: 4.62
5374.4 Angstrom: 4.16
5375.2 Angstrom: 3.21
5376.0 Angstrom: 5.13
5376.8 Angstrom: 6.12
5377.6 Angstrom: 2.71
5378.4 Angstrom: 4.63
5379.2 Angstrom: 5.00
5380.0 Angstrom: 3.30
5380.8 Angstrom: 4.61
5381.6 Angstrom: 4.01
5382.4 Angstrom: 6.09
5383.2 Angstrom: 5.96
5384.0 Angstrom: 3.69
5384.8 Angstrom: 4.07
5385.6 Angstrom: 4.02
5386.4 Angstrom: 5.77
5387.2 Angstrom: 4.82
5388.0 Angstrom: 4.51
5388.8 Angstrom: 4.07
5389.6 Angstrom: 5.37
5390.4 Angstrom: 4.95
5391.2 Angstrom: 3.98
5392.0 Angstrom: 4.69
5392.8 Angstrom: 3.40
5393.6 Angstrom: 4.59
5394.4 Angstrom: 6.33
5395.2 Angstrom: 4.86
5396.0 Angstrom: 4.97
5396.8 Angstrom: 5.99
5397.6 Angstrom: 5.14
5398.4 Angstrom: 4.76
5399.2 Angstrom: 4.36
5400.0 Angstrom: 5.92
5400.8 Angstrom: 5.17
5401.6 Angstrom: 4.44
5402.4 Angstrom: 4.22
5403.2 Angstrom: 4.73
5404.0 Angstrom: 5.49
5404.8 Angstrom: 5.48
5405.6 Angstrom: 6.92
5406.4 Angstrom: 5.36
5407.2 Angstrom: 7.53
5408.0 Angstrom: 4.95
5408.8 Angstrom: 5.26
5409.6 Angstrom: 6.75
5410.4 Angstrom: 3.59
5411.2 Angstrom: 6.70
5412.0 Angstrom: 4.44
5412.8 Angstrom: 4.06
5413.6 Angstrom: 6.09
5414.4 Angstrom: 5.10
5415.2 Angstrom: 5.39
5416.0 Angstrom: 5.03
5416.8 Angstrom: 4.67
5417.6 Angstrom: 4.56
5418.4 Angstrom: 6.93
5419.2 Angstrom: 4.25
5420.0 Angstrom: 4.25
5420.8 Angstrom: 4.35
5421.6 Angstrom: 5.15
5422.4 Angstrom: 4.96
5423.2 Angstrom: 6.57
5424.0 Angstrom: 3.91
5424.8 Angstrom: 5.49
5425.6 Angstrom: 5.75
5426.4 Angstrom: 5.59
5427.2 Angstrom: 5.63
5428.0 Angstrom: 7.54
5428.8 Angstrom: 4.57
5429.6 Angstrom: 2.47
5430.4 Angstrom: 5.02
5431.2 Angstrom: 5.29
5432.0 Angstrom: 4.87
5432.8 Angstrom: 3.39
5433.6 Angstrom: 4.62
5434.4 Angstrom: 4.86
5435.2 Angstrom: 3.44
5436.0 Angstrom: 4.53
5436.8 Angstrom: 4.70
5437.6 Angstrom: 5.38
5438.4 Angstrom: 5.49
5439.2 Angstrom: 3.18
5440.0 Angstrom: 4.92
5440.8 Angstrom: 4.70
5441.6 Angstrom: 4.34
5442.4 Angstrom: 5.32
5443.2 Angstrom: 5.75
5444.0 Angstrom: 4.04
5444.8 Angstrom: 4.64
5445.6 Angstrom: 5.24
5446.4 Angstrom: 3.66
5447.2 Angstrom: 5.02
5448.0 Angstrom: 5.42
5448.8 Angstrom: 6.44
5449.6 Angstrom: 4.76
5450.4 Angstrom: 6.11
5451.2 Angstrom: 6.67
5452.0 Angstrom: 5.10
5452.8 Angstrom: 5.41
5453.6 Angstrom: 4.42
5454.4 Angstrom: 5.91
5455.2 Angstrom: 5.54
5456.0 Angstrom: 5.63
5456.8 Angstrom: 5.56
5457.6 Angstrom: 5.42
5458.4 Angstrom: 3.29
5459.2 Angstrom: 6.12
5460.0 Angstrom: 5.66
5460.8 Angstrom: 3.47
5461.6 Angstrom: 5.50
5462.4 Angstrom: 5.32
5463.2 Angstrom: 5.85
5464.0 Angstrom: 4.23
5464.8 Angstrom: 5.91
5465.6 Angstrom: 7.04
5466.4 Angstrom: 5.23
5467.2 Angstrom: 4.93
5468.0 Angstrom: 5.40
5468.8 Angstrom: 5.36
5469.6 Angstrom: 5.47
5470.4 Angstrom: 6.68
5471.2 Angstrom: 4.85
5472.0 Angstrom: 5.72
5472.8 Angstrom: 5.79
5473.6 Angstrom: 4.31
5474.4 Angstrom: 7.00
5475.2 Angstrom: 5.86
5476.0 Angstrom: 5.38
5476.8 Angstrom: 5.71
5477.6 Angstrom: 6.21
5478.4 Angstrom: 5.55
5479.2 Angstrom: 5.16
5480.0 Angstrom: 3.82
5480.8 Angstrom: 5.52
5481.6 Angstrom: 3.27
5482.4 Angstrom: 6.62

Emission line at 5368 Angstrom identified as H-beta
